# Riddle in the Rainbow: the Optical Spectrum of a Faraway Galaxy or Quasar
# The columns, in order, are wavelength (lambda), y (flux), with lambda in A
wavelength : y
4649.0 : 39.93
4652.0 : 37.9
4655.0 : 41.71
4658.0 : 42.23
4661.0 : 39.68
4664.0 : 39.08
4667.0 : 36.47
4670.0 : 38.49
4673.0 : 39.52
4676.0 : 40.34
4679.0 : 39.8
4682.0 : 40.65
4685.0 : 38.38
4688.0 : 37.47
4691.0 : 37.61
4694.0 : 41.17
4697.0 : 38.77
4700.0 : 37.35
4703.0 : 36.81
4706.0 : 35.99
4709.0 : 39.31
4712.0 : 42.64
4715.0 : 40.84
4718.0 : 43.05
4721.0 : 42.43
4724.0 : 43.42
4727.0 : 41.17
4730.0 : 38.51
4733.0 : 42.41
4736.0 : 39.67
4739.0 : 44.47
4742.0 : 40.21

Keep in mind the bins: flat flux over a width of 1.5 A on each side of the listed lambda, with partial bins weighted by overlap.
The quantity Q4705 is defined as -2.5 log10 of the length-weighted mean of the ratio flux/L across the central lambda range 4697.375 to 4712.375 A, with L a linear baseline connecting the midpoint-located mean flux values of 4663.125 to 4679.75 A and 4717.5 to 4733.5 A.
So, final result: 0.07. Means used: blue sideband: 38.9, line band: 38.1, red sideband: 41.7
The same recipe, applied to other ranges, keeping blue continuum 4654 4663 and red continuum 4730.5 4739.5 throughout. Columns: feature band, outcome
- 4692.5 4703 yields 0.07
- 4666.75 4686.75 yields 0.05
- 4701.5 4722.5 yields 0.03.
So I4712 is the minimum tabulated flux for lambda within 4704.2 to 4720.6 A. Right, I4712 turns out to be 35.99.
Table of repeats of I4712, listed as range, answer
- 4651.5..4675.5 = 36.47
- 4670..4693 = 37.47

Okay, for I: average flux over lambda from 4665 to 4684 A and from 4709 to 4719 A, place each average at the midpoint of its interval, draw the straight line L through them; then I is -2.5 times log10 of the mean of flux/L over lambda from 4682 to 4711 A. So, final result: 0.06 mag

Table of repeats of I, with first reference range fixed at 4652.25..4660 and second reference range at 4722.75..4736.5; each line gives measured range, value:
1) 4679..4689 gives 0.06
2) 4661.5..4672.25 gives 0.08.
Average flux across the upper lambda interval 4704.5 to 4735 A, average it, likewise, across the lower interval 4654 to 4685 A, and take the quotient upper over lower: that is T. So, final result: 1.0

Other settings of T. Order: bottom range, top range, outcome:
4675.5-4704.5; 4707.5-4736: 1.07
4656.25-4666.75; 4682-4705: 0.96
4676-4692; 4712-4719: 1.08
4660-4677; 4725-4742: 1.06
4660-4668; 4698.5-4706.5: 0.96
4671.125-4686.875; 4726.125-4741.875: 1.04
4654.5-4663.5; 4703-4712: 0.94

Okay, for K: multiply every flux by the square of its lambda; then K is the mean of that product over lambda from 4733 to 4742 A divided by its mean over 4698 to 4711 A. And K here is 1.13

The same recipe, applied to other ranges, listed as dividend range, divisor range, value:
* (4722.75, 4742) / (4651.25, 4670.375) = 1.08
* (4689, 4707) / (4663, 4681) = 0.99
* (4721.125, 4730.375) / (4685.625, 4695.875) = 1.09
